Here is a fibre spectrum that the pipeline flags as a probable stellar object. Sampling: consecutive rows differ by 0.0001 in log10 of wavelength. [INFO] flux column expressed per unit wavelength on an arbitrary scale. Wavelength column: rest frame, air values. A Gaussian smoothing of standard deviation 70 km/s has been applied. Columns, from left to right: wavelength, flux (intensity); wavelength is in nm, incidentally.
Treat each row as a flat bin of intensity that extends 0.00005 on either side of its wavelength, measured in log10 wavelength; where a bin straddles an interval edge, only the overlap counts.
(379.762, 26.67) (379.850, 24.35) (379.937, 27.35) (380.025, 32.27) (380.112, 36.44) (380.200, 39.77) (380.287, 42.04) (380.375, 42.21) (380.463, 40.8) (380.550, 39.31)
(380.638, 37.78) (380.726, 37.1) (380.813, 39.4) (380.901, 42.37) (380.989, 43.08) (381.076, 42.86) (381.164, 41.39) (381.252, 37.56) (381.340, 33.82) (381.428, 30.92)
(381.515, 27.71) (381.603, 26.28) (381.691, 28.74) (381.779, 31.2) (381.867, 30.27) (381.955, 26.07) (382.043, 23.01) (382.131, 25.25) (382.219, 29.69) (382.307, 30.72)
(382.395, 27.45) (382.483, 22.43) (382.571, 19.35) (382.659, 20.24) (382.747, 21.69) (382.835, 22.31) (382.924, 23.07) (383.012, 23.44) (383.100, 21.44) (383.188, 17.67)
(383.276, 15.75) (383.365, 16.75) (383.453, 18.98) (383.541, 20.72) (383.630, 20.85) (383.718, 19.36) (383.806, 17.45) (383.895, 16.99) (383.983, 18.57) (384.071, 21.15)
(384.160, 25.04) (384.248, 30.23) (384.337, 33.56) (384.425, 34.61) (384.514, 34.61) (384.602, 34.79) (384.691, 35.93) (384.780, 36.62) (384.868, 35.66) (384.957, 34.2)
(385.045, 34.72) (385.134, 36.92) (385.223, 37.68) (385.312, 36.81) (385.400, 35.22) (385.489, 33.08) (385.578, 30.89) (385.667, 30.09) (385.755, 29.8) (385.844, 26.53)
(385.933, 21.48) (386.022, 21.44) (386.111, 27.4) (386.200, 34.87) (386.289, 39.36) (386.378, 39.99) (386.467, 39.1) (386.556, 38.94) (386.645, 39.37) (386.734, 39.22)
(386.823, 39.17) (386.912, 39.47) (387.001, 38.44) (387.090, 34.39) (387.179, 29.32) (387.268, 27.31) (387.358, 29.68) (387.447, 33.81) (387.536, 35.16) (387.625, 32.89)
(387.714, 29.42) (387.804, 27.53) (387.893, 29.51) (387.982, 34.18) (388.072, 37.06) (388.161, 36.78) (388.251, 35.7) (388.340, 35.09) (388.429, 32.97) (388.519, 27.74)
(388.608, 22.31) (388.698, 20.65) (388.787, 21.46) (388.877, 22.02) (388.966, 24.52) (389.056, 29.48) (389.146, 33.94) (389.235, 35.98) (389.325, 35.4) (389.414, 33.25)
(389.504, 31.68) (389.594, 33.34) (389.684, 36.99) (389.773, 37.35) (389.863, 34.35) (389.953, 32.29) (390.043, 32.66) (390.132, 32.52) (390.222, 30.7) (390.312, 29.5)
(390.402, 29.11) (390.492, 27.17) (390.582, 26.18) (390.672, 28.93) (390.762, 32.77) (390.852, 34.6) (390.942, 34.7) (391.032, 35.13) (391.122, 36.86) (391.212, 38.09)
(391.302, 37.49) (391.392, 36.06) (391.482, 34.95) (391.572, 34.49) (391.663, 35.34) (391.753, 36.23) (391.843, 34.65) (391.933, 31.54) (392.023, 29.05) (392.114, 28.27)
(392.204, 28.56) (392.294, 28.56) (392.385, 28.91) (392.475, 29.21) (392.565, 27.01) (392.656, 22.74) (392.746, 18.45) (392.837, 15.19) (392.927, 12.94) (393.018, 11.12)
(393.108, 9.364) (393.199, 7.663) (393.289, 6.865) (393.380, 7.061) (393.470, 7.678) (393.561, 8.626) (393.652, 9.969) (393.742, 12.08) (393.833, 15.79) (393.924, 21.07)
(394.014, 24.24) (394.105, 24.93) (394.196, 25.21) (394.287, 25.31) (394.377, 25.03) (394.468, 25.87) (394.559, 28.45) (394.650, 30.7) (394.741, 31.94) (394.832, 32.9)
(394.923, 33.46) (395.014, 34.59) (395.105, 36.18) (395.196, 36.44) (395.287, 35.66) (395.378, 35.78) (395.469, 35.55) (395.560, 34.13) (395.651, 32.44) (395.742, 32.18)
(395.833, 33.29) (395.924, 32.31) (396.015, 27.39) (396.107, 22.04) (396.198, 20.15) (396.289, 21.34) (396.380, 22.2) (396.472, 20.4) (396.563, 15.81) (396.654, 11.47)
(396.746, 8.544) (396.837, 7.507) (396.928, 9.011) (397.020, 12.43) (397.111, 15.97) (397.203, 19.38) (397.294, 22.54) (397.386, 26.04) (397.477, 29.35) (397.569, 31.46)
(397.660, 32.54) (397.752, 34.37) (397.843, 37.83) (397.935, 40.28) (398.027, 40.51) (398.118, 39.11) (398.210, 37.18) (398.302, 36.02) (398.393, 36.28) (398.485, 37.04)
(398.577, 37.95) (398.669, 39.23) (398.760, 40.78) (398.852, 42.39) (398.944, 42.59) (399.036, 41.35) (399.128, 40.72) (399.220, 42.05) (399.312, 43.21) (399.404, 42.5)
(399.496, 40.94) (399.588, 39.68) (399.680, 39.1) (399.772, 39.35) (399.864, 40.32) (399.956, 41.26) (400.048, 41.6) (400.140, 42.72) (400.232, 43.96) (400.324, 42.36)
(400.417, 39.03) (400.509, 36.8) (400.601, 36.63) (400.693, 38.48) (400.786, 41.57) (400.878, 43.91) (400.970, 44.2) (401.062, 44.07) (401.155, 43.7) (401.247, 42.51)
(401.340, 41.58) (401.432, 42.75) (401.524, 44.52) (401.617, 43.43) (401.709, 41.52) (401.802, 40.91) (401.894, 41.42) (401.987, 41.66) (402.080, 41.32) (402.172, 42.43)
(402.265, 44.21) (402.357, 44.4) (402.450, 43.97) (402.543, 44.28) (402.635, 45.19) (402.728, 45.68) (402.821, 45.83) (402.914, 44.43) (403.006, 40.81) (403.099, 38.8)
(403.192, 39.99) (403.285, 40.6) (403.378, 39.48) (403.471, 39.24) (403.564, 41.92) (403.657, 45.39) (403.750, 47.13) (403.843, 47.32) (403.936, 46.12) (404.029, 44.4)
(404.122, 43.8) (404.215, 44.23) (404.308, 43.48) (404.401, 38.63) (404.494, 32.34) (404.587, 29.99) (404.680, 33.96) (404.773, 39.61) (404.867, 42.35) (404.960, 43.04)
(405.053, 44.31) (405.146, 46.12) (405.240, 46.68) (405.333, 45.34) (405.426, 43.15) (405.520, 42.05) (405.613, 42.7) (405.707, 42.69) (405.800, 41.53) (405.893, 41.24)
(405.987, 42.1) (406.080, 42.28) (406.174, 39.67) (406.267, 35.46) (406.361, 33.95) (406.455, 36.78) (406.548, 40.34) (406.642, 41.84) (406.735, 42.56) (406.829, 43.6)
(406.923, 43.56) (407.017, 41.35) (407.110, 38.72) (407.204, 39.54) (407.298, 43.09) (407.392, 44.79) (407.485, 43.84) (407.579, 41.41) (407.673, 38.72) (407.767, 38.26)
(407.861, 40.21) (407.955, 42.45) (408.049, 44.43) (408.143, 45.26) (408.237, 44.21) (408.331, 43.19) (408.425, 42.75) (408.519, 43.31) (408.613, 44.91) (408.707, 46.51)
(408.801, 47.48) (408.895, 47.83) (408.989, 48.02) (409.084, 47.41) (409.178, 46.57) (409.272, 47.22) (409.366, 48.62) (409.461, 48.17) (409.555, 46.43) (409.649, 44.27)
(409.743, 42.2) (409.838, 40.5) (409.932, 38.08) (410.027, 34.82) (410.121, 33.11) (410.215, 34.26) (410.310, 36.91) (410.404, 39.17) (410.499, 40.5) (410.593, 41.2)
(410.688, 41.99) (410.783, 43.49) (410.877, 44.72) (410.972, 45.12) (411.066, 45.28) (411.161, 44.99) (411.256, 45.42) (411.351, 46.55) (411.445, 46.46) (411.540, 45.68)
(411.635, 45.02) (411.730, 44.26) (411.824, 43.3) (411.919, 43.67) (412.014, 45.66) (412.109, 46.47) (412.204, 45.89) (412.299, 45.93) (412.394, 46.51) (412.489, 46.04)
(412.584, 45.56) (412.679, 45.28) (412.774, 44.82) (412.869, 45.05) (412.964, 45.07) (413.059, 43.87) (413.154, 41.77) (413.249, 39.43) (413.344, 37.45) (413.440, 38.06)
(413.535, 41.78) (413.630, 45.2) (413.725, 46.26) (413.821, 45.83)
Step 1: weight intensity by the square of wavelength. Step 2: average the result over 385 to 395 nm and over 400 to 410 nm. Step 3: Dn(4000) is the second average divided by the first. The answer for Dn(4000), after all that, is 1.57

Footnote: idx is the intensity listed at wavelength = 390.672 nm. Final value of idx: 28.93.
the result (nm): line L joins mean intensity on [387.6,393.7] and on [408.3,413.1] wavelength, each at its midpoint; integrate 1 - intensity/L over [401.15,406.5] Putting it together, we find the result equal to -0.48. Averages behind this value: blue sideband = 28.1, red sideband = 44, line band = 42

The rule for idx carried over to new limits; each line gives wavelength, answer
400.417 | 39.03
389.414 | 33.25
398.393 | 36.28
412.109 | 46.47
